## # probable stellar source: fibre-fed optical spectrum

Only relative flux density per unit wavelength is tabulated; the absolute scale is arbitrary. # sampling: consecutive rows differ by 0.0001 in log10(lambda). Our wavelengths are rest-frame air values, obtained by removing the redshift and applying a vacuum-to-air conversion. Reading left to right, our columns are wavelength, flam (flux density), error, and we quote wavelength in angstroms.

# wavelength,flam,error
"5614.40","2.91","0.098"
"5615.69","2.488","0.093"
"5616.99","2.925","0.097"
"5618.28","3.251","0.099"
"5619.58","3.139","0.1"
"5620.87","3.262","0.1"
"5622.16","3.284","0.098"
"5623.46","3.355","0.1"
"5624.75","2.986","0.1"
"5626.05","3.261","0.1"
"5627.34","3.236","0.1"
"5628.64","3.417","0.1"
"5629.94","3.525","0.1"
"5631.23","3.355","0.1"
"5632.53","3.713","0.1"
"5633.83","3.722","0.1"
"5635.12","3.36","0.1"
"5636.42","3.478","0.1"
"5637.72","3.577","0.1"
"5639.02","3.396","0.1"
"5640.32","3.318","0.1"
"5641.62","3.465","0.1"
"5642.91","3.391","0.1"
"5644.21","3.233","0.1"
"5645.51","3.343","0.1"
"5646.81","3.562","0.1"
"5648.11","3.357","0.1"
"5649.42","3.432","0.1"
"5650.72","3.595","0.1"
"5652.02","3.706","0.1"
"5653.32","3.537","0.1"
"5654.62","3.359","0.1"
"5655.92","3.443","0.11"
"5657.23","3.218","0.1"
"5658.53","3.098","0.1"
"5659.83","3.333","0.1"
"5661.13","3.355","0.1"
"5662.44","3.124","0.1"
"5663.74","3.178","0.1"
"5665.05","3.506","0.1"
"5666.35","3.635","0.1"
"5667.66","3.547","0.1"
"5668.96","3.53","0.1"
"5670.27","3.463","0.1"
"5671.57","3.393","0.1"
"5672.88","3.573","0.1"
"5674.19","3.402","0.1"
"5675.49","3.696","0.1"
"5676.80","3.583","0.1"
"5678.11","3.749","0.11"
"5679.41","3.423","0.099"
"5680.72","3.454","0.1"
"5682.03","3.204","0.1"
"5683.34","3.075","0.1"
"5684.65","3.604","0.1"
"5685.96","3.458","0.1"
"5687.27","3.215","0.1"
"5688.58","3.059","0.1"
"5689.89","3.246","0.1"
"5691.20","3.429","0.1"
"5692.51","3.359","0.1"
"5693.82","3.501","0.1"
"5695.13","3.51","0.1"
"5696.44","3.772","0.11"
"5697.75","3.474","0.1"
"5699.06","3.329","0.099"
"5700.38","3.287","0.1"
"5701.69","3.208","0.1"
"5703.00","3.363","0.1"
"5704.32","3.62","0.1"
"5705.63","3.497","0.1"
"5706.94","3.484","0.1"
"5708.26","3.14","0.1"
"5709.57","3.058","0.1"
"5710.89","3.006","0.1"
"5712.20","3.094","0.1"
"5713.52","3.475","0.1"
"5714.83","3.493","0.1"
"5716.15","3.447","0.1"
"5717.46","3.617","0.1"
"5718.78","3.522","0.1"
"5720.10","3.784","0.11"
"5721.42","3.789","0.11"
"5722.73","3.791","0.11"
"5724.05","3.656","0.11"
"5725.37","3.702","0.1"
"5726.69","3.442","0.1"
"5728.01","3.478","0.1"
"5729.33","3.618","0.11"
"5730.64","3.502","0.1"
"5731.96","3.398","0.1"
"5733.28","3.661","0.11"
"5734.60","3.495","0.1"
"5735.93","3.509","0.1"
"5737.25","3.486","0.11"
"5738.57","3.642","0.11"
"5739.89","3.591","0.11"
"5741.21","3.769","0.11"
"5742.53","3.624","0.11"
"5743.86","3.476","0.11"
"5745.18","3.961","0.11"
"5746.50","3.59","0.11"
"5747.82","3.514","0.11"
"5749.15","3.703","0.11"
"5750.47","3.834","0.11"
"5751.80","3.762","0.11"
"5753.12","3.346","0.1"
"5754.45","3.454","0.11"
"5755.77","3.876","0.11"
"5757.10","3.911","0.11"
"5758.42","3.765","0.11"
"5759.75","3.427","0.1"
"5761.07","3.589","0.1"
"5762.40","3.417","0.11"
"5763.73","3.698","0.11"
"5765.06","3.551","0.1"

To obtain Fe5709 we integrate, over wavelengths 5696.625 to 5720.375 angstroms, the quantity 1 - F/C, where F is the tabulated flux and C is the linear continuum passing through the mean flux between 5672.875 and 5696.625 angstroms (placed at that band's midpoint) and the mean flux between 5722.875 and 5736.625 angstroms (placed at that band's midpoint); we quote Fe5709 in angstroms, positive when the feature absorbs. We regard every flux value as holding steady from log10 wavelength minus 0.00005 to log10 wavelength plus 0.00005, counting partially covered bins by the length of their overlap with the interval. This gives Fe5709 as 0.74 angstroms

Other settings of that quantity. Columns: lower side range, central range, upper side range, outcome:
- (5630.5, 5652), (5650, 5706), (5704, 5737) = 0.9 angstroms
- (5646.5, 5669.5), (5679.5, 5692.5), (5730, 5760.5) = 0.6 angstroms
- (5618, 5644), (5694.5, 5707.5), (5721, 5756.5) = 0.3 angstroms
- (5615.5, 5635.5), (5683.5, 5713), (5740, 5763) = 1.2 angstroms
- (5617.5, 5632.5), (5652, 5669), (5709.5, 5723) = -0.1 angstroms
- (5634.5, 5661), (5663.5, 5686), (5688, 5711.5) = -0.6 angstroms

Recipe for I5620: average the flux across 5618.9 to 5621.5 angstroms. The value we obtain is 3.2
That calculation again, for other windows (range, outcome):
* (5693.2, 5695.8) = 3.51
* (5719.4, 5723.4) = 3.78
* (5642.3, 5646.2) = 3.32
